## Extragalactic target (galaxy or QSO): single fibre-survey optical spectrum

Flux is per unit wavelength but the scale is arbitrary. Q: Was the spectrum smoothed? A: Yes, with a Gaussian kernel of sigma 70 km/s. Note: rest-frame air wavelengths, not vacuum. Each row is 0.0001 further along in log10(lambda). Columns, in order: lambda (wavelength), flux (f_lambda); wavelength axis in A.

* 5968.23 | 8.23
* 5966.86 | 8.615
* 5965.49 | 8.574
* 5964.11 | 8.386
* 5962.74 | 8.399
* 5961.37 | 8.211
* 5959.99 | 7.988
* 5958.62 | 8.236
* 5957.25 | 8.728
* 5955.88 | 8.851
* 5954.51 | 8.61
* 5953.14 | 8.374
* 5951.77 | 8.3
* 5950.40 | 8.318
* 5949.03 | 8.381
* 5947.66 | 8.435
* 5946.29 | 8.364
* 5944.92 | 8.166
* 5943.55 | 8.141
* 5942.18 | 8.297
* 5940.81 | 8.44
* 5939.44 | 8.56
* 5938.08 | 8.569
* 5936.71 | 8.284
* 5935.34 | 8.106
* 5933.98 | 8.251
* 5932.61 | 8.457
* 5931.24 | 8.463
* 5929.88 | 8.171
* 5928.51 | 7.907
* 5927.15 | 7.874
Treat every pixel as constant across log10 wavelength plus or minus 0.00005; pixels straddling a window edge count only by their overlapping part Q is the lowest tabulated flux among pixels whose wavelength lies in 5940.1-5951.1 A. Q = 8.141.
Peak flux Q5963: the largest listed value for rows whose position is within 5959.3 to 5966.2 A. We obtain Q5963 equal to 8.574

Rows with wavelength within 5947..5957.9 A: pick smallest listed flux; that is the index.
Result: 8.3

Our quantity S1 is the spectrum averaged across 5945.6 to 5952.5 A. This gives 8.36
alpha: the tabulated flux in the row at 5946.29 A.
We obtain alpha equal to 8.364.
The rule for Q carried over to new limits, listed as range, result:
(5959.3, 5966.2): 7.988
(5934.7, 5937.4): 8.106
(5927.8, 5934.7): 7.907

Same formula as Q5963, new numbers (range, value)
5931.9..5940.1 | 8.569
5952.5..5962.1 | 8.851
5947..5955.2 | 8.61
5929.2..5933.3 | 8.463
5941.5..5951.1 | 8.435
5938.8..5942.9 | 8.56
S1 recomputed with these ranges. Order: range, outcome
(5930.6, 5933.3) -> 8.43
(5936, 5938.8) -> 8.43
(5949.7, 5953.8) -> 8.33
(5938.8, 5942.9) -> 8.42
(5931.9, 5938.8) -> 8.34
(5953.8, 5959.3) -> 8.61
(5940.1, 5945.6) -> 8.25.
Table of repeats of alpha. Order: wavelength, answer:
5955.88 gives 8.851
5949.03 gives 8.381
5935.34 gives 8.106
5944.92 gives 8.166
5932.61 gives 8.457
